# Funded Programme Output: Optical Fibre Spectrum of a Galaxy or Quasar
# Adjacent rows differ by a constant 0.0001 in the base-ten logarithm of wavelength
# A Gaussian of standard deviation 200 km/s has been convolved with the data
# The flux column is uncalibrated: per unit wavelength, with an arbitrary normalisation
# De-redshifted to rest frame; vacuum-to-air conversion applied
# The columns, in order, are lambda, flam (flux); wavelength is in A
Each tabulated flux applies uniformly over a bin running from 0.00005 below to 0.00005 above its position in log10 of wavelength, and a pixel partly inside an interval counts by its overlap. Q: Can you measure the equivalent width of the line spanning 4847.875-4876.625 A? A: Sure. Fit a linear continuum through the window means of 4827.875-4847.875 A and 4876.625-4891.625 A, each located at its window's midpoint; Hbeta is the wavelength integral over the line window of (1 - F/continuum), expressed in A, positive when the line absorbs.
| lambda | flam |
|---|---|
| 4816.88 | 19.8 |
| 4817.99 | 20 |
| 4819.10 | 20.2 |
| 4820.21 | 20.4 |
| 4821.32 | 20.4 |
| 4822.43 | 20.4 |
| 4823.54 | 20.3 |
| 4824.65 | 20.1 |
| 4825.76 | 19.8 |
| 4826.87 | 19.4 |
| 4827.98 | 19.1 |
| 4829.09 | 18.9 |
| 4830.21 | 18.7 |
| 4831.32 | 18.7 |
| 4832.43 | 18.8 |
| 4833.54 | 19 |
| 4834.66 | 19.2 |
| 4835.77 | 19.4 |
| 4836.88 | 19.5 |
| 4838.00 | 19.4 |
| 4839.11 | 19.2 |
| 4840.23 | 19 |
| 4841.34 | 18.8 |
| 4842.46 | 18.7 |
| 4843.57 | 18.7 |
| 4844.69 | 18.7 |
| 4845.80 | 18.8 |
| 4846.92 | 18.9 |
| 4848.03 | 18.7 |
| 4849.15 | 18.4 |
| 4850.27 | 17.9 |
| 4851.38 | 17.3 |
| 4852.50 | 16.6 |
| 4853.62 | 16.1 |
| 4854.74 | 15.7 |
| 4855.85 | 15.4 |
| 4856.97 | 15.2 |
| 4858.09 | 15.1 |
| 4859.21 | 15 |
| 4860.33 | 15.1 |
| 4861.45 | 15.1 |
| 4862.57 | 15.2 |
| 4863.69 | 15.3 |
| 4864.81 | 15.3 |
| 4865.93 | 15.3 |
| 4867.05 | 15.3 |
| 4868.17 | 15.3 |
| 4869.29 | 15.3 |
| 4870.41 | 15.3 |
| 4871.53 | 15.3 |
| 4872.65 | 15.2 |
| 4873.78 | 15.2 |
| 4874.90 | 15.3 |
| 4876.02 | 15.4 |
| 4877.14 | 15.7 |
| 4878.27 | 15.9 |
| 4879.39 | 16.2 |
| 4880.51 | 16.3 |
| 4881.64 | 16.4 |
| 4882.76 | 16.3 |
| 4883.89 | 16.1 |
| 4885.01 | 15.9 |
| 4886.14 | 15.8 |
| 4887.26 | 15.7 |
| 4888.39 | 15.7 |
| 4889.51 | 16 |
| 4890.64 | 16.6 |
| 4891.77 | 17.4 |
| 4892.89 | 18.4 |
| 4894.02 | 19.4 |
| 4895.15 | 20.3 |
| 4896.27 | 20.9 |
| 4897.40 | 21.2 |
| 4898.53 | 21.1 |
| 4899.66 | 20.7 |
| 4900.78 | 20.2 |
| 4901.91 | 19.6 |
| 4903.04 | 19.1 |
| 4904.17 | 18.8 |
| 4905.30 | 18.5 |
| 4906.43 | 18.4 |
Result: 2.8 A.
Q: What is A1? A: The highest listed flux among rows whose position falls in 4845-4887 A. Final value 18.9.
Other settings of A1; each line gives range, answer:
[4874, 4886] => 16.4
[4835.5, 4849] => 19.5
